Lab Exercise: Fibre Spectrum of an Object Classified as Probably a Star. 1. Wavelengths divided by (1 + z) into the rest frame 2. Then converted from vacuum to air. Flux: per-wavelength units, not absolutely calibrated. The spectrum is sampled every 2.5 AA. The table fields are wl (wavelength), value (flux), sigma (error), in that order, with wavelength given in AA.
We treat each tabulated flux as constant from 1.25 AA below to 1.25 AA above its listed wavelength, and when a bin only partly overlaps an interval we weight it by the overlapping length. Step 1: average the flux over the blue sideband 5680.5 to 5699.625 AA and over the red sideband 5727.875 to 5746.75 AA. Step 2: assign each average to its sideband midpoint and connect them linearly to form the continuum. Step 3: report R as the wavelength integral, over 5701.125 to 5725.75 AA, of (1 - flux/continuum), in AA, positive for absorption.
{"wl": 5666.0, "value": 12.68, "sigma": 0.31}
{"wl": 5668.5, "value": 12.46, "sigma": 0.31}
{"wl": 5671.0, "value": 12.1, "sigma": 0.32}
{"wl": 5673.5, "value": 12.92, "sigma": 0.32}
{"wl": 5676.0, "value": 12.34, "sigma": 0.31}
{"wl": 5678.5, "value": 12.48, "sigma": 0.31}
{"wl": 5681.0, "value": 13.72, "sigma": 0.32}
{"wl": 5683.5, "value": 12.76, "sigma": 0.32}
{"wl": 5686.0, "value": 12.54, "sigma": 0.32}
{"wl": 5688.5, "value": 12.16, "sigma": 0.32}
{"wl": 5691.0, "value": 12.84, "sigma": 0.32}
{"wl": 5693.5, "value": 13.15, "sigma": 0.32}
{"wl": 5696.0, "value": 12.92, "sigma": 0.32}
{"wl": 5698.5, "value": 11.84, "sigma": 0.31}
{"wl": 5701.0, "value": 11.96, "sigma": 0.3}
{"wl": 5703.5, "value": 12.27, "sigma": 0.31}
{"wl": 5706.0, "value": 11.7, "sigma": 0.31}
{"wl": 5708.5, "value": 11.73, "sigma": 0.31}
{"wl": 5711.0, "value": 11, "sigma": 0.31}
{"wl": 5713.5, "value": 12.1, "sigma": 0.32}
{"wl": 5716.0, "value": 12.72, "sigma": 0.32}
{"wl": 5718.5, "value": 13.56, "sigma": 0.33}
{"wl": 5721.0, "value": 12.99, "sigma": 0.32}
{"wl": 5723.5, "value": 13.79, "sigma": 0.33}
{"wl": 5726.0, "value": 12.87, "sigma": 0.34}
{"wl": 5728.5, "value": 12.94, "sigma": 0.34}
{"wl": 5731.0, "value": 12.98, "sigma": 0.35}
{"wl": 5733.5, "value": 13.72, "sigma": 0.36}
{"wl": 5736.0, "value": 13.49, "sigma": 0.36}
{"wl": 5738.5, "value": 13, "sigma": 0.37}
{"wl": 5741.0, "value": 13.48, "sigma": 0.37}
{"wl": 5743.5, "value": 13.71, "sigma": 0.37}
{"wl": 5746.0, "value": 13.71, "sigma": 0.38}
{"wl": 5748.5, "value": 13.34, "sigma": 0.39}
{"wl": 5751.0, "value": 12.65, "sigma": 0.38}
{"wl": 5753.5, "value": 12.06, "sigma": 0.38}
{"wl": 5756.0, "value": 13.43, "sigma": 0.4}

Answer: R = 1.17 AA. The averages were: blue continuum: 12.7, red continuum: 13.4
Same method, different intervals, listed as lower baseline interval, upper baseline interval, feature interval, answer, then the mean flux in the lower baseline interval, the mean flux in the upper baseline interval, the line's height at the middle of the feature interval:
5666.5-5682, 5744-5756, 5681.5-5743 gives 0.6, 12.7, 13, 12.8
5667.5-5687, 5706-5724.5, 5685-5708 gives 0.4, 12.7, 12.5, 12.6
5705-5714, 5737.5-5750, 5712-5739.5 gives -1.4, 11.6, 13.4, 12.5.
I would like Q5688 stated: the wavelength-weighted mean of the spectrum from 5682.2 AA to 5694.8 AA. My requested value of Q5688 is 12.7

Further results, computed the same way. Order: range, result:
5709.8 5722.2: 12.5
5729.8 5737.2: 13.4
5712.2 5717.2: 12.4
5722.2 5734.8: 13.3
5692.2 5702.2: 12.5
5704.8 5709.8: 11.7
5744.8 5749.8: 13.5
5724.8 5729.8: 12.9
